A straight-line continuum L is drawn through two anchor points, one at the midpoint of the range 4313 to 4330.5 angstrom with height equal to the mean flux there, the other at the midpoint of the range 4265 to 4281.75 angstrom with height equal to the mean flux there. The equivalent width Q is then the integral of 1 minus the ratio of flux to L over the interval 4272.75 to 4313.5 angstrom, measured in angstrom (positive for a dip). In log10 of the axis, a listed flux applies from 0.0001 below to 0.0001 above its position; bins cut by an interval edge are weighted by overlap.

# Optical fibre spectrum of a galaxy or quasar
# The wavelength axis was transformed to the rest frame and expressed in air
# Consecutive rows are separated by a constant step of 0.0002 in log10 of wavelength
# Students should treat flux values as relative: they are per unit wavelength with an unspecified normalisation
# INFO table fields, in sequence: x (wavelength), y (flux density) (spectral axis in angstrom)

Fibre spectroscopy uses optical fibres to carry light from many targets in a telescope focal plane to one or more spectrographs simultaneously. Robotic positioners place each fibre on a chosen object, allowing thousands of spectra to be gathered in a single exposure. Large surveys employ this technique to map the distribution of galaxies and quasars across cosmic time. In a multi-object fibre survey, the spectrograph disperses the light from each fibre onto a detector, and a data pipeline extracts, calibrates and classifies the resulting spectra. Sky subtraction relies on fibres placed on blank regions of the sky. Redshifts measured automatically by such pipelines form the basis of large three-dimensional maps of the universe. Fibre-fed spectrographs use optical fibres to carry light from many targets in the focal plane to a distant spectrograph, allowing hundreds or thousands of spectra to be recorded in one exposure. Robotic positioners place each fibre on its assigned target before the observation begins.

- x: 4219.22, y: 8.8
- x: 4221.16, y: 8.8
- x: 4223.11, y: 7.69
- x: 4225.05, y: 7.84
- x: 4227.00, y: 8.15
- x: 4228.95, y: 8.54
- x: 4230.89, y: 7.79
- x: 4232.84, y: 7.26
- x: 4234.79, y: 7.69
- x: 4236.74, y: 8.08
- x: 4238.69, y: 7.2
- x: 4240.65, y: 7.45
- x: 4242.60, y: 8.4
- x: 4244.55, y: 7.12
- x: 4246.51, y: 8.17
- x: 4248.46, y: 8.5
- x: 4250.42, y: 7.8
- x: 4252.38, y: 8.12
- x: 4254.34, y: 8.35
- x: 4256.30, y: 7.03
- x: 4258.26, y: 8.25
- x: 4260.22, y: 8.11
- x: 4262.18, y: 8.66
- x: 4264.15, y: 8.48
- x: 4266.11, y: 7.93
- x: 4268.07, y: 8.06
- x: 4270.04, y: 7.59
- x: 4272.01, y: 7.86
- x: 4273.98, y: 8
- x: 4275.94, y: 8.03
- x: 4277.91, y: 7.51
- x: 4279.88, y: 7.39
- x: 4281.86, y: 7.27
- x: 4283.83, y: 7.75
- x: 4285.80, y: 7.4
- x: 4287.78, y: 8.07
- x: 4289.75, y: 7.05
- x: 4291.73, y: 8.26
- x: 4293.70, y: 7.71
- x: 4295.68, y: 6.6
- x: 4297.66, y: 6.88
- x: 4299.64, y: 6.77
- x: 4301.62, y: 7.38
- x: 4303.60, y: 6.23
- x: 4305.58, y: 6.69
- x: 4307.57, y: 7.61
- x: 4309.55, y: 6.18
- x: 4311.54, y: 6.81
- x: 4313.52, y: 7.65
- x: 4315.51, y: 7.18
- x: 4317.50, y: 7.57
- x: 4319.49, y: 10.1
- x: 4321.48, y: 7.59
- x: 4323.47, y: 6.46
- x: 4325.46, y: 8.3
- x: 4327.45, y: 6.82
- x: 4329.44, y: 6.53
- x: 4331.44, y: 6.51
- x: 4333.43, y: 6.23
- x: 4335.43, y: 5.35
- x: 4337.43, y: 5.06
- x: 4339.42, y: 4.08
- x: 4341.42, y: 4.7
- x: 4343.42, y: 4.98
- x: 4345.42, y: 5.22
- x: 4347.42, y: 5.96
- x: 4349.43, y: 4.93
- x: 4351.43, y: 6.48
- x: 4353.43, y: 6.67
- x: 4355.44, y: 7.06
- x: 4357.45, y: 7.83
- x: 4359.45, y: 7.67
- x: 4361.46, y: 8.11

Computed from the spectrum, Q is 2.1 angstrom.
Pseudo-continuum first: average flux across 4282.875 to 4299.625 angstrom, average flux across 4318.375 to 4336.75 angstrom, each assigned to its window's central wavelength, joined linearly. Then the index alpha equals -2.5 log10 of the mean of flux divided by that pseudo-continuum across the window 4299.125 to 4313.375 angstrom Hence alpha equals 0.06 mag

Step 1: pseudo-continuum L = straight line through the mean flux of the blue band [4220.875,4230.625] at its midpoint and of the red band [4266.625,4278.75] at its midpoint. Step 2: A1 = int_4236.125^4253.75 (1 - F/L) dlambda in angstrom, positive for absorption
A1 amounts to 0.31 angstrom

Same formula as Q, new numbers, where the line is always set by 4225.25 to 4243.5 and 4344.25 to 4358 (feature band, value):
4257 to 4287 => -2.3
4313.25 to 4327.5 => -2.4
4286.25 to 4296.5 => -0.7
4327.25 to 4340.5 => 1.5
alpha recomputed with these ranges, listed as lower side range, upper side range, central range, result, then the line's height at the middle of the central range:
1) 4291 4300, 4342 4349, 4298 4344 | -0.065 mag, 6.26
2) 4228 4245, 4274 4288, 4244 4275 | -0.045 mag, 7.69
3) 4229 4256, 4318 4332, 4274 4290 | 0.010 mag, 7.68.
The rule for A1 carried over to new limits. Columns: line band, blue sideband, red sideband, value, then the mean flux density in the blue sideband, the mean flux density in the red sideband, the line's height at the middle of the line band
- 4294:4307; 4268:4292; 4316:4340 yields 0.8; 7.68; 6.77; 7.29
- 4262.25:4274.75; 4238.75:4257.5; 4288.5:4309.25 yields -0.8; 7.85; 7.1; 7.55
